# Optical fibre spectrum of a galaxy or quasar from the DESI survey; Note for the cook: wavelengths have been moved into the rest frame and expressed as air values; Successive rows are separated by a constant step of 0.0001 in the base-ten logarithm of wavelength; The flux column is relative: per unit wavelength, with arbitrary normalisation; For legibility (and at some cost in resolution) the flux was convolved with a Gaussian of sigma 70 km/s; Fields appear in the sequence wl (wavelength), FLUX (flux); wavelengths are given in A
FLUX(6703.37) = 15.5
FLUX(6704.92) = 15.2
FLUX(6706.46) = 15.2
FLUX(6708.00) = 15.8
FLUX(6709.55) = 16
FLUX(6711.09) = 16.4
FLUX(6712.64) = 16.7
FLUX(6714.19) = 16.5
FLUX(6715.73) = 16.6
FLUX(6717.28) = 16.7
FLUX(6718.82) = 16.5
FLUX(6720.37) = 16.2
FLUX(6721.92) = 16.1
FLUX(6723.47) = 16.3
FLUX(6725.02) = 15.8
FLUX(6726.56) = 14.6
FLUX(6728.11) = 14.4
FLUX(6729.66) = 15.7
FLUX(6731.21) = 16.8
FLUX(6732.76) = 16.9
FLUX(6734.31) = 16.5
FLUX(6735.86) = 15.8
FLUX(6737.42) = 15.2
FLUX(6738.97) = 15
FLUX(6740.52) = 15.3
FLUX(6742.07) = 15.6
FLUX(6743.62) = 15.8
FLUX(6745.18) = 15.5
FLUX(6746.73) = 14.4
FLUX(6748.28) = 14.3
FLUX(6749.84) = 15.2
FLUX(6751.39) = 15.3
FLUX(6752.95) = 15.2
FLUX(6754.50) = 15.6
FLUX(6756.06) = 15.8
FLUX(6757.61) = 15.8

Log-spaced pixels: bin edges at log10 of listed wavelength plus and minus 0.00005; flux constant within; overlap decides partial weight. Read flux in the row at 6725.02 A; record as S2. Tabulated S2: 15.8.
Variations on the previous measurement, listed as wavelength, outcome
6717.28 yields 16.7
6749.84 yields 15.2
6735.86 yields 15.8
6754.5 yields 15.6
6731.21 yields 16.8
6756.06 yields 15.8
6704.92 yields 15.2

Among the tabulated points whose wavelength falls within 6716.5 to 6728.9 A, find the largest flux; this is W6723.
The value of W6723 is 16.7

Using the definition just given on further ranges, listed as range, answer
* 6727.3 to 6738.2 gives 16.9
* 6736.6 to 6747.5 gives 15.8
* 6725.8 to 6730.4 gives 15.7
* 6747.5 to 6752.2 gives 15.3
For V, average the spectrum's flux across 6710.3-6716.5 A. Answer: 16.6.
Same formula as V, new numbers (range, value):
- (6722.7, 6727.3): 15.6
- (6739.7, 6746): 15.5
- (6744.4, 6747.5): 15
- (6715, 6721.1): 16.5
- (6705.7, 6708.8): 15.5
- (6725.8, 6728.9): 14.5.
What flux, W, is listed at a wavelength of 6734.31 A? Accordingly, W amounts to 16.5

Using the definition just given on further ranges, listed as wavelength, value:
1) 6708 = 15.8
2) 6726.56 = 14.6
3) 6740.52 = 15.3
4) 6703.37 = 15.5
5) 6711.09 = 16.4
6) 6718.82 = 16.5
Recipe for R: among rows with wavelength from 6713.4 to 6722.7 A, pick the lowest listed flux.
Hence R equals 16.1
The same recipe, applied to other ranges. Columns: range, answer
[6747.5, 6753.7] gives 14.3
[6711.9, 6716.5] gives 16.5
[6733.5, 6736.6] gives 15.8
